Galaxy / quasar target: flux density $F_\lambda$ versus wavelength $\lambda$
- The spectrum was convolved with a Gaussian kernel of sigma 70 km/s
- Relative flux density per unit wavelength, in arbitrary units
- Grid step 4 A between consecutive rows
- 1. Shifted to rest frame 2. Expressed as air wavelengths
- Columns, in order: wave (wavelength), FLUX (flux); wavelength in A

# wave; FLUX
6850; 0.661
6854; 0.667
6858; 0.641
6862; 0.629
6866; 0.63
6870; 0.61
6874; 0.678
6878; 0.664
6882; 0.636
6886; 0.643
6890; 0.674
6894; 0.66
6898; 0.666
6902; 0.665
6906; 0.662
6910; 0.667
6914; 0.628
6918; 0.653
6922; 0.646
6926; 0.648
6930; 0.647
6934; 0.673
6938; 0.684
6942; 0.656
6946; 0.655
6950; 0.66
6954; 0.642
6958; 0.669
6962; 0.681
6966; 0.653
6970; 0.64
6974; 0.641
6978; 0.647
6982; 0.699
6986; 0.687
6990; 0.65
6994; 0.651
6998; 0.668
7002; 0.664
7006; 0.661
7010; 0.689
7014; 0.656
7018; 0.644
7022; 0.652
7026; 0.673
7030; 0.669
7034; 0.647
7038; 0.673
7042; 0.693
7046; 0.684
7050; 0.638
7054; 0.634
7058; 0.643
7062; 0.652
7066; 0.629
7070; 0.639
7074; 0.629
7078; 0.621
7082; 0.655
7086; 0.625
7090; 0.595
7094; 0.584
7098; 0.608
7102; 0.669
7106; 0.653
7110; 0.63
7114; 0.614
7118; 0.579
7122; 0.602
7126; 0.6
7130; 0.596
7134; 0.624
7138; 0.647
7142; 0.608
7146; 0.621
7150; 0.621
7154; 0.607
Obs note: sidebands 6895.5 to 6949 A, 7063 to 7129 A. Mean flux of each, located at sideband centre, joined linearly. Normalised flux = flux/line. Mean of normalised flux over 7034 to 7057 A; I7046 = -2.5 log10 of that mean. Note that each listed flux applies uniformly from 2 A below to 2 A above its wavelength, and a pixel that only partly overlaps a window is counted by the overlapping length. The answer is -0.05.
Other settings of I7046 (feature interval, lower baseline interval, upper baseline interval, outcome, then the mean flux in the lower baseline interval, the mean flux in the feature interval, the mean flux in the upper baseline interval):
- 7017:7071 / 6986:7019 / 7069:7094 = -0.02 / 0.662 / 0.656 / 0.623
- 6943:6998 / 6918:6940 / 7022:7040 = 0.00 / 0.659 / 0.66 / 0.664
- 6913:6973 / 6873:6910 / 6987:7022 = 0.01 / 0.661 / 0.656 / 0.661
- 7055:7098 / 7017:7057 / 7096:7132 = 0.02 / 0.661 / 0.626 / 0.617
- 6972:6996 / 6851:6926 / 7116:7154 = -0.05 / 0.651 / 0.663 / 0.611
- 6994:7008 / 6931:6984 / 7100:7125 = -0.02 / 0.661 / 0.662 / 0.624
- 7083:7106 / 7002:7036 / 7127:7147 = 0.02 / 0.662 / 0.621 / 0.618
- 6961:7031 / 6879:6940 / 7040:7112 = -0.03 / 0.657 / 0.662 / 0.638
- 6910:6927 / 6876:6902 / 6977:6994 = 0.03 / 0.658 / 0.646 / 0.67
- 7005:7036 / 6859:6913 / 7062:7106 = -0.04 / 0.652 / 0.661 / 0.628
